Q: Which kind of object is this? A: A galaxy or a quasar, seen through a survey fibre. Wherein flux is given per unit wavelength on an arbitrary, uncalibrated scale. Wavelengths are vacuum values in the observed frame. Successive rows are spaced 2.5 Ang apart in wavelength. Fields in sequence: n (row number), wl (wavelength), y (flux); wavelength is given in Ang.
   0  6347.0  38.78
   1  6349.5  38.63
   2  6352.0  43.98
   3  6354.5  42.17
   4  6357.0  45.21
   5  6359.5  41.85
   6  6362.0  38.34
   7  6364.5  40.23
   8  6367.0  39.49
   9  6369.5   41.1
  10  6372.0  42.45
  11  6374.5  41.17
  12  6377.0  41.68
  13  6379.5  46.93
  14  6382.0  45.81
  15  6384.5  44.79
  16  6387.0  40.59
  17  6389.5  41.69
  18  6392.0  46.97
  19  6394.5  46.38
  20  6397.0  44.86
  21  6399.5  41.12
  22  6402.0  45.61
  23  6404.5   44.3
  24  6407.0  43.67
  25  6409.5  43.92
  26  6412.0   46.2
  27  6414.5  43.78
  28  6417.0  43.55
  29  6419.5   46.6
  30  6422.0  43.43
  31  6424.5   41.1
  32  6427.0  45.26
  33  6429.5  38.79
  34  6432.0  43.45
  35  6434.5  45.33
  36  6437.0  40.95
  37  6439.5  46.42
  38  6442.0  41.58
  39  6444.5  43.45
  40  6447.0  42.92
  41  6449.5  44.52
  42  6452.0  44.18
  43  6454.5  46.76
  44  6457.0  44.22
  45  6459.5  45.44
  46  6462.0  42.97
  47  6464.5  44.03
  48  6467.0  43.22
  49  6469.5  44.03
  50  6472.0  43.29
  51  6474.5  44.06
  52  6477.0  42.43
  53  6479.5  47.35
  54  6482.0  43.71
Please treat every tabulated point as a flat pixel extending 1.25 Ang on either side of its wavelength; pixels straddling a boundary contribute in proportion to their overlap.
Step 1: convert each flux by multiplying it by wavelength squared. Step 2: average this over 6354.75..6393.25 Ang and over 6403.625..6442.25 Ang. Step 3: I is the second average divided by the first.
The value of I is 1.04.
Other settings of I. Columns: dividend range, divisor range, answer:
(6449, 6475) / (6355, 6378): 1.10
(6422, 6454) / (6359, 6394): 1.04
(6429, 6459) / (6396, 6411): 1.01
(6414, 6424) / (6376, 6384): 1.00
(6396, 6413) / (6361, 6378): 1.10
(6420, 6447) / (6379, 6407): 0.98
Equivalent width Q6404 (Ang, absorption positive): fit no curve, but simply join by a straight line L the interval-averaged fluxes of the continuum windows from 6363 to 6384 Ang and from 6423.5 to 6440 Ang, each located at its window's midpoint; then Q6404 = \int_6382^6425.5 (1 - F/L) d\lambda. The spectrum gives -1.5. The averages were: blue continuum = 42.4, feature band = 44.1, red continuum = 42.9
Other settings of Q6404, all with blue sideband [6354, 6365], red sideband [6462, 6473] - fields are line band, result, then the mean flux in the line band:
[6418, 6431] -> -0.1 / 43.1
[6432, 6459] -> -0.5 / 44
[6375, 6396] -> -1.1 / 44.2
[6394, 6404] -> -0.5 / 44.3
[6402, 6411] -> -0.4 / 44.3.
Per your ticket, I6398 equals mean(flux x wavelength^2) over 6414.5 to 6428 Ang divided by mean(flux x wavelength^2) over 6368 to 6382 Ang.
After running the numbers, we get 1.0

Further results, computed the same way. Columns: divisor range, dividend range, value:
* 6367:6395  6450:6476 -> 1.05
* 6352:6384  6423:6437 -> 1.03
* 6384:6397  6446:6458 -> 1.03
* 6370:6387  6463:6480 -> 1.04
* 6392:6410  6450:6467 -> 1.02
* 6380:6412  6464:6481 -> 1.02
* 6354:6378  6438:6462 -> 1.10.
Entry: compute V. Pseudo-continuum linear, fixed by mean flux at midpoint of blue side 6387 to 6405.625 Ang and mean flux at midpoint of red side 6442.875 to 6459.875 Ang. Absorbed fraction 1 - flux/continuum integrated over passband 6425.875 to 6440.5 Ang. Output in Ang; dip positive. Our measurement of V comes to 0.3 Ang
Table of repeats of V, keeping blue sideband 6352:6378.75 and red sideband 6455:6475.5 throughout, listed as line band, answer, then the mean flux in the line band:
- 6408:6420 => -0.53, 44.7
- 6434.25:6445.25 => 0.00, 43.4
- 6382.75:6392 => -0.23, 43.2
